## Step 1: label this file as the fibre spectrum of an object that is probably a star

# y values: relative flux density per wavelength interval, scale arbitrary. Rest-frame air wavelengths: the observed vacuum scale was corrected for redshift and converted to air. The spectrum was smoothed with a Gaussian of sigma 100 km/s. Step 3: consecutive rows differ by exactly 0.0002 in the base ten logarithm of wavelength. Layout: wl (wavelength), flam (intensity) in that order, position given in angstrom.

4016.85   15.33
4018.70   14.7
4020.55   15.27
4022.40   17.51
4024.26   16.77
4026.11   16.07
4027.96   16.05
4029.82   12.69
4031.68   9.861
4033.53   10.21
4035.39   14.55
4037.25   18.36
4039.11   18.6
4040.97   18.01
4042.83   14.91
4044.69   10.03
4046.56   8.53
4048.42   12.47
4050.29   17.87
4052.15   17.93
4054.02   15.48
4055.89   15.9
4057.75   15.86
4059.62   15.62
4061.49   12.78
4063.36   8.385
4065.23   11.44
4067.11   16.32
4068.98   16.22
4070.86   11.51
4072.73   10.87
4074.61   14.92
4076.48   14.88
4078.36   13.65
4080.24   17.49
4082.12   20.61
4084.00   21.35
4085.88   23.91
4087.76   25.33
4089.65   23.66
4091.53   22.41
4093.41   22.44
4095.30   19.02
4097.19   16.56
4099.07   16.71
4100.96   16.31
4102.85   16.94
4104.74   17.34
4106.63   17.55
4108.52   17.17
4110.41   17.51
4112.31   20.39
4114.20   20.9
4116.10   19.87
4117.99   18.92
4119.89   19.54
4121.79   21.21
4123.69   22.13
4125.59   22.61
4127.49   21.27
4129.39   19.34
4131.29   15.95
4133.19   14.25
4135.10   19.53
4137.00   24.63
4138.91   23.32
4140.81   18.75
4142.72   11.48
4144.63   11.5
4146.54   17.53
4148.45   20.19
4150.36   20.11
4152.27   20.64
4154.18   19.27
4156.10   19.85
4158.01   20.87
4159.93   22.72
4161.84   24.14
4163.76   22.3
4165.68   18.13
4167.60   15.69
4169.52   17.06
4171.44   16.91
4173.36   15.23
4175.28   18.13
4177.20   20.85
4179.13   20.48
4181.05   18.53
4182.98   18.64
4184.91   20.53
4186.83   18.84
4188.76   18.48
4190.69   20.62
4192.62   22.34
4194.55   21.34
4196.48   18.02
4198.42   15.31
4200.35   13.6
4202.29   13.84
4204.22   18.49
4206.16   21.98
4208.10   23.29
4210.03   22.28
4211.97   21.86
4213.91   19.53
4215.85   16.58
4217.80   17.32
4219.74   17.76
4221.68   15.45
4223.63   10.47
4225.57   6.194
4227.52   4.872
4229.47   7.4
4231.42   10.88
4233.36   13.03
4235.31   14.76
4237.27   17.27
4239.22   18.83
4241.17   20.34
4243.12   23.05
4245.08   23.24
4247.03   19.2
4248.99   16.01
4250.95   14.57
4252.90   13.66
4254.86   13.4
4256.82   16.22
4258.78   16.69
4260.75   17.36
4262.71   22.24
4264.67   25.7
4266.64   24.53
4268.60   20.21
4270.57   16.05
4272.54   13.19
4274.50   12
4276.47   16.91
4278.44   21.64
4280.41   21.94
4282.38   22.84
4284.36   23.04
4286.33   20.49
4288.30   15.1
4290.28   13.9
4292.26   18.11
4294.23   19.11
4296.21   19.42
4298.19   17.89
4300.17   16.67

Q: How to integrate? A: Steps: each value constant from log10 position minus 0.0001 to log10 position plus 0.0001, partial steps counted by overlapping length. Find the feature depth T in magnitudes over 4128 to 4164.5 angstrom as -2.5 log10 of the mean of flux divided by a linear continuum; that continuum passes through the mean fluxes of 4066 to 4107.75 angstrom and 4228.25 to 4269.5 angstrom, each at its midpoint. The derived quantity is -0.09 mag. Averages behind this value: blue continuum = 18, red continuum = 17.5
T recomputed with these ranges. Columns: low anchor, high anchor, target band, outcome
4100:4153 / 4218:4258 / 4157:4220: -0.154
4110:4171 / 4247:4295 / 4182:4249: 0.090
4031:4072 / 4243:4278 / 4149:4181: -0.202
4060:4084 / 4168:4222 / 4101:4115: -0.157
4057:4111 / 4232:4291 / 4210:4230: 0.246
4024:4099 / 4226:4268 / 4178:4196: -0.206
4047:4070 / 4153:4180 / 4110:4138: -0.141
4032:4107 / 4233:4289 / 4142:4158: -0.040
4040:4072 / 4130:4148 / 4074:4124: -0.208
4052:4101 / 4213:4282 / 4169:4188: -0.112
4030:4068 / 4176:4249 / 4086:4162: -0.241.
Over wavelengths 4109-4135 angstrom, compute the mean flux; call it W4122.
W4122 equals 19.5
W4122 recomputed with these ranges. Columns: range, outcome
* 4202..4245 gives 16.3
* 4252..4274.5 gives 17.9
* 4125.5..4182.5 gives 19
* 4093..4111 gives 17.6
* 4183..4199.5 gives 19.4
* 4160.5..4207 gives 18.8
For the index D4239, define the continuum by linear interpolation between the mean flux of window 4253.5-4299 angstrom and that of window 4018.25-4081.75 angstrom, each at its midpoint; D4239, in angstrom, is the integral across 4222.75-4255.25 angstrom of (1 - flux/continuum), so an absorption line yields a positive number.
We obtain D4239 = 6.09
